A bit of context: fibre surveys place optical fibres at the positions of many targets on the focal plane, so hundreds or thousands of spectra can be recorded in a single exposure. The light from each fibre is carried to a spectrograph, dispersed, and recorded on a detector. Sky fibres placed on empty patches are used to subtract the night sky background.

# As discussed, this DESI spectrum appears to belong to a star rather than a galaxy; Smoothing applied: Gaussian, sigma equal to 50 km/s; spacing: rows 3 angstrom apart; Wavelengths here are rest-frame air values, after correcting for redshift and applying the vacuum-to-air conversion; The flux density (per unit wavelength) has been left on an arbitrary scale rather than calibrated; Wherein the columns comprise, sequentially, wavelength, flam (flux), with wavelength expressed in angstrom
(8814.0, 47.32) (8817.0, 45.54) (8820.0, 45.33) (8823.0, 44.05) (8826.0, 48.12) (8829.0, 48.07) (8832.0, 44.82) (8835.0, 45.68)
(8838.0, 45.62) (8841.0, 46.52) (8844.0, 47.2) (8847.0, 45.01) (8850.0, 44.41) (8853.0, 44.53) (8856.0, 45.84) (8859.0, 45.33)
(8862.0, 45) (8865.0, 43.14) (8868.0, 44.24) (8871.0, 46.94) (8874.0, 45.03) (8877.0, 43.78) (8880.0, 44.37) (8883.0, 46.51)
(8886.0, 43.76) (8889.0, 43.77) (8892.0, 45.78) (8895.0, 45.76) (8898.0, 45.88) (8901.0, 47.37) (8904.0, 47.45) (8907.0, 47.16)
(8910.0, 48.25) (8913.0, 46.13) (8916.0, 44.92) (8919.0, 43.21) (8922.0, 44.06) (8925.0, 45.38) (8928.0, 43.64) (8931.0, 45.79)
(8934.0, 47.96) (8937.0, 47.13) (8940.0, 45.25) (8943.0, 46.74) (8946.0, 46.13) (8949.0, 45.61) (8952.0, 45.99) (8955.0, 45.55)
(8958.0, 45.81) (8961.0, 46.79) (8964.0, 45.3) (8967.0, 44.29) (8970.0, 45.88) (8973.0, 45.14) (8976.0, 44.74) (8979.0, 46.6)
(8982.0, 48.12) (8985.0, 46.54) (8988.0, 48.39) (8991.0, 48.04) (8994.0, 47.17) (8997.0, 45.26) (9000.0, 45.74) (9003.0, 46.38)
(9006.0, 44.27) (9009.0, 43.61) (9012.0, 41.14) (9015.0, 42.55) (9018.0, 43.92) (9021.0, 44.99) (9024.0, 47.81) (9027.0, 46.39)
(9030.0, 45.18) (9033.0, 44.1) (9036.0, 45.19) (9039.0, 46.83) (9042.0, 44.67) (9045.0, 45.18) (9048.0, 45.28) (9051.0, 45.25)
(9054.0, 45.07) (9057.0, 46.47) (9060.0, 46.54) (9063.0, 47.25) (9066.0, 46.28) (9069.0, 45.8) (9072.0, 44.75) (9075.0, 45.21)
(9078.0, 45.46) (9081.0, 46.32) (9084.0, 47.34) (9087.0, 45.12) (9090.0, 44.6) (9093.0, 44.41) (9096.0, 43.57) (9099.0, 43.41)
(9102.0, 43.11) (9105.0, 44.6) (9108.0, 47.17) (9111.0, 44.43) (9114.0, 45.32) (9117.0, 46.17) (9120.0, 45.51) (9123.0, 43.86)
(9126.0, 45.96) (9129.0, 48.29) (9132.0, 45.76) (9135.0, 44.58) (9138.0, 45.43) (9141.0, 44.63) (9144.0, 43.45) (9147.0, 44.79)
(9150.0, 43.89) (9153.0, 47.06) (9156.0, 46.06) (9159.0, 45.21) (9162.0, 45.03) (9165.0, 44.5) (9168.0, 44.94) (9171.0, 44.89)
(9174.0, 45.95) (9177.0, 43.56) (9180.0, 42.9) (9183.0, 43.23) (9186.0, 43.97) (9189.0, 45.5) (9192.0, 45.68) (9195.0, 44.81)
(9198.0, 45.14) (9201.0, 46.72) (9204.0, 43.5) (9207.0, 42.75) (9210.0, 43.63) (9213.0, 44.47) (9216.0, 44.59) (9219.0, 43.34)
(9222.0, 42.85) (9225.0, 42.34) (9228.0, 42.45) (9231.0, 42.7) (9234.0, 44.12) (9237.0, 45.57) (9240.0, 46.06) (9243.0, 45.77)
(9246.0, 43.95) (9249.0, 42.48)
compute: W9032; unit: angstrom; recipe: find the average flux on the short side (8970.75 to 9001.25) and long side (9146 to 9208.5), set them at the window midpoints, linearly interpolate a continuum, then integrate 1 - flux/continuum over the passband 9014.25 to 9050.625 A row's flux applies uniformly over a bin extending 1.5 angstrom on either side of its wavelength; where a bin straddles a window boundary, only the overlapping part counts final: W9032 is 0.7 angstrom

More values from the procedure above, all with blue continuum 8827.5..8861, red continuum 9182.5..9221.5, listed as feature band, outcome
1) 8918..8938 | 0.0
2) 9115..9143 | -0.5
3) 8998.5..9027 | 0.3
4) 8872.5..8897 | 0.4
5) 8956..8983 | -0.3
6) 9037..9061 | -0.4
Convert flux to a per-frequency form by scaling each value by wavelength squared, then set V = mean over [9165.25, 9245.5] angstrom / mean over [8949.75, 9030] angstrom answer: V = 1.02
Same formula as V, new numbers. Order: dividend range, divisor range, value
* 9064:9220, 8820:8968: 1.04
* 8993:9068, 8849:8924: 1.03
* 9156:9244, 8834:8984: 1.04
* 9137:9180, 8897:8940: 1.03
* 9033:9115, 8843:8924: 1.04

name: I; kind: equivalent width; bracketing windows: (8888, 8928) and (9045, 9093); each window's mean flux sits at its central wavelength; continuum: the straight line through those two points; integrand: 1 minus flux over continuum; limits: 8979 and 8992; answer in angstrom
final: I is -0.5 angstrom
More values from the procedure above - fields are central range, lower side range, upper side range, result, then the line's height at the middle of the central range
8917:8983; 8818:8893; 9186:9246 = -0.90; 45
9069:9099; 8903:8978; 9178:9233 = -0.25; 44.8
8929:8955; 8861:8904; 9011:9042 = -0.68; 45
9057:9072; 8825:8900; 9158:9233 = -0.55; 44.7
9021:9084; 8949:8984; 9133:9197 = -0.55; 45.4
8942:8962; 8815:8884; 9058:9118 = -0.29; 45.4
